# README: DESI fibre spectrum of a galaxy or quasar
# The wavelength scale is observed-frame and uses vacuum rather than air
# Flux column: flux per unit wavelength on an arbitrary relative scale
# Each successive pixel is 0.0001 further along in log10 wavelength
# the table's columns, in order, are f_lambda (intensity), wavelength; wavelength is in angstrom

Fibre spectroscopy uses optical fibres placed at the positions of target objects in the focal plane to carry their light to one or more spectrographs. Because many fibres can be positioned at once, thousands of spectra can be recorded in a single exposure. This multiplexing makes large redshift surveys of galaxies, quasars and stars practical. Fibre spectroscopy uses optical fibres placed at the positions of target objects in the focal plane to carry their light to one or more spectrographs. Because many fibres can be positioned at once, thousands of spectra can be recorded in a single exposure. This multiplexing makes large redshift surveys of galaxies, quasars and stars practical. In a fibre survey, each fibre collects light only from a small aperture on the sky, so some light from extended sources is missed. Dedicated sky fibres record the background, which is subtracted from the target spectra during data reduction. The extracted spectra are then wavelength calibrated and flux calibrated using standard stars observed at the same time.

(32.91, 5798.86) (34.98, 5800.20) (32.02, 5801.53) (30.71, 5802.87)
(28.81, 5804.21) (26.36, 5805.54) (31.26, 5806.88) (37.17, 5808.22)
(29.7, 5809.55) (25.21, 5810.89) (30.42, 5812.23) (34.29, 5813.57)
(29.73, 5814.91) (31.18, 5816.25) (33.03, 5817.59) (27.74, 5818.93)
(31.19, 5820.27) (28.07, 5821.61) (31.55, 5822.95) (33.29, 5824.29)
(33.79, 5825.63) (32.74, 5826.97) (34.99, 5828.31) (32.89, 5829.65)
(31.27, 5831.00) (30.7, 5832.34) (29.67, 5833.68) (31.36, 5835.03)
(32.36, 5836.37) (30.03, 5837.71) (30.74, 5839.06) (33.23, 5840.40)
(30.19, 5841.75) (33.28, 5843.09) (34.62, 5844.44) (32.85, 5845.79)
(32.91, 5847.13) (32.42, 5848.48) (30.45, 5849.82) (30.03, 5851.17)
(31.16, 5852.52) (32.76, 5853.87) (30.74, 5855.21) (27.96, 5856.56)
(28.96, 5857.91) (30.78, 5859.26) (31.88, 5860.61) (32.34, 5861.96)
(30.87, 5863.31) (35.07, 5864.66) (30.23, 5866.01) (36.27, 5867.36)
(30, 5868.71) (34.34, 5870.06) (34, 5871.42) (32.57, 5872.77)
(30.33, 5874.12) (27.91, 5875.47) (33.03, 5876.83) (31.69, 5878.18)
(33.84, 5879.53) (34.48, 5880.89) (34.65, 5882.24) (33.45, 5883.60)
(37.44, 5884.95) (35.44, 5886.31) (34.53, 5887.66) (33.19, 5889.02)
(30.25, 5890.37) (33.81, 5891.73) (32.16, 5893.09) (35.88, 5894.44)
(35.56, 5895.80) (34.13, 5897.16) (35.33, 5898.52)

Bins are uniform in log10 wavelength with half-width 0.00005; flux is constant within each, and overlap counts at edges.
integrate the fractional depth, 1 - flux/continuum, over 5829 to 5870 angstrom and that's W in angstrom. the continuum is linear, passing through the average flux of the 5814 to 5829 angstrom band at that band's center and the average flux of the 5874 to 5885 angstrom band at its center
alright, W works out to 0.7 angstrom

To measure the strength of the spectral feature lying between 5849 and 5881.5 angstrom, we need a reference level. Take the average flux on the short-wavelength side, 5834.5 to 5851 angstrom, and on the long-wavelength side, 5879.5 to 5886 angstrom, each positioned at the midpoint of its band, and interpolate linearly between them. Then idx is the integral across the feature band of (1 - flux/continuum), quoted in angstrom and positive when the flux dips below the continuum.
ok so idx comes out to 1.8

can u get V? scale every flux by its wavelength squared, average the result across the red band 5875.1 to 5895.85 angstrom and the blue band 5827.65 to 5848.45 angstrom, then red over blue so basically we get 1.06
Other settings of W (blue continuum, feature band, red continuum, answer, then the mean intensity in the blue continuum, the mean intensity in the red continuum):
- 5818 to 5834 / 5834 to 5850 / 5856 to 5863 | -0.5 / 31.6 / 30.4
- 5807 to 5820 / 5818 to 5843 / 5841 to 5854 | 0.0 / 31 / 32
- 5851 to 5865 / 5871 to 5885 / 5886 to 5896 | -0.1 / 31.1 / 33.7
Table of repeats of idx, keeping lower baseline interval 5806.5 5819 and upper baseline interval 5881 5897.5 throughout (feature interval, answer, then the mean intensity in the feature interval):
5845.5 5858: 0.6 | 31.1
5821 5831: -0.2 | 32.4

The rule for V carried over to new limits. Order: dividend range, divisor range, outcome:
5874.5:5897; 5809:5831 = 1.10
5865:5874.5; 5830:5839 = 1.07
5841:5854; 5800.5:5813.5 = 1.06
